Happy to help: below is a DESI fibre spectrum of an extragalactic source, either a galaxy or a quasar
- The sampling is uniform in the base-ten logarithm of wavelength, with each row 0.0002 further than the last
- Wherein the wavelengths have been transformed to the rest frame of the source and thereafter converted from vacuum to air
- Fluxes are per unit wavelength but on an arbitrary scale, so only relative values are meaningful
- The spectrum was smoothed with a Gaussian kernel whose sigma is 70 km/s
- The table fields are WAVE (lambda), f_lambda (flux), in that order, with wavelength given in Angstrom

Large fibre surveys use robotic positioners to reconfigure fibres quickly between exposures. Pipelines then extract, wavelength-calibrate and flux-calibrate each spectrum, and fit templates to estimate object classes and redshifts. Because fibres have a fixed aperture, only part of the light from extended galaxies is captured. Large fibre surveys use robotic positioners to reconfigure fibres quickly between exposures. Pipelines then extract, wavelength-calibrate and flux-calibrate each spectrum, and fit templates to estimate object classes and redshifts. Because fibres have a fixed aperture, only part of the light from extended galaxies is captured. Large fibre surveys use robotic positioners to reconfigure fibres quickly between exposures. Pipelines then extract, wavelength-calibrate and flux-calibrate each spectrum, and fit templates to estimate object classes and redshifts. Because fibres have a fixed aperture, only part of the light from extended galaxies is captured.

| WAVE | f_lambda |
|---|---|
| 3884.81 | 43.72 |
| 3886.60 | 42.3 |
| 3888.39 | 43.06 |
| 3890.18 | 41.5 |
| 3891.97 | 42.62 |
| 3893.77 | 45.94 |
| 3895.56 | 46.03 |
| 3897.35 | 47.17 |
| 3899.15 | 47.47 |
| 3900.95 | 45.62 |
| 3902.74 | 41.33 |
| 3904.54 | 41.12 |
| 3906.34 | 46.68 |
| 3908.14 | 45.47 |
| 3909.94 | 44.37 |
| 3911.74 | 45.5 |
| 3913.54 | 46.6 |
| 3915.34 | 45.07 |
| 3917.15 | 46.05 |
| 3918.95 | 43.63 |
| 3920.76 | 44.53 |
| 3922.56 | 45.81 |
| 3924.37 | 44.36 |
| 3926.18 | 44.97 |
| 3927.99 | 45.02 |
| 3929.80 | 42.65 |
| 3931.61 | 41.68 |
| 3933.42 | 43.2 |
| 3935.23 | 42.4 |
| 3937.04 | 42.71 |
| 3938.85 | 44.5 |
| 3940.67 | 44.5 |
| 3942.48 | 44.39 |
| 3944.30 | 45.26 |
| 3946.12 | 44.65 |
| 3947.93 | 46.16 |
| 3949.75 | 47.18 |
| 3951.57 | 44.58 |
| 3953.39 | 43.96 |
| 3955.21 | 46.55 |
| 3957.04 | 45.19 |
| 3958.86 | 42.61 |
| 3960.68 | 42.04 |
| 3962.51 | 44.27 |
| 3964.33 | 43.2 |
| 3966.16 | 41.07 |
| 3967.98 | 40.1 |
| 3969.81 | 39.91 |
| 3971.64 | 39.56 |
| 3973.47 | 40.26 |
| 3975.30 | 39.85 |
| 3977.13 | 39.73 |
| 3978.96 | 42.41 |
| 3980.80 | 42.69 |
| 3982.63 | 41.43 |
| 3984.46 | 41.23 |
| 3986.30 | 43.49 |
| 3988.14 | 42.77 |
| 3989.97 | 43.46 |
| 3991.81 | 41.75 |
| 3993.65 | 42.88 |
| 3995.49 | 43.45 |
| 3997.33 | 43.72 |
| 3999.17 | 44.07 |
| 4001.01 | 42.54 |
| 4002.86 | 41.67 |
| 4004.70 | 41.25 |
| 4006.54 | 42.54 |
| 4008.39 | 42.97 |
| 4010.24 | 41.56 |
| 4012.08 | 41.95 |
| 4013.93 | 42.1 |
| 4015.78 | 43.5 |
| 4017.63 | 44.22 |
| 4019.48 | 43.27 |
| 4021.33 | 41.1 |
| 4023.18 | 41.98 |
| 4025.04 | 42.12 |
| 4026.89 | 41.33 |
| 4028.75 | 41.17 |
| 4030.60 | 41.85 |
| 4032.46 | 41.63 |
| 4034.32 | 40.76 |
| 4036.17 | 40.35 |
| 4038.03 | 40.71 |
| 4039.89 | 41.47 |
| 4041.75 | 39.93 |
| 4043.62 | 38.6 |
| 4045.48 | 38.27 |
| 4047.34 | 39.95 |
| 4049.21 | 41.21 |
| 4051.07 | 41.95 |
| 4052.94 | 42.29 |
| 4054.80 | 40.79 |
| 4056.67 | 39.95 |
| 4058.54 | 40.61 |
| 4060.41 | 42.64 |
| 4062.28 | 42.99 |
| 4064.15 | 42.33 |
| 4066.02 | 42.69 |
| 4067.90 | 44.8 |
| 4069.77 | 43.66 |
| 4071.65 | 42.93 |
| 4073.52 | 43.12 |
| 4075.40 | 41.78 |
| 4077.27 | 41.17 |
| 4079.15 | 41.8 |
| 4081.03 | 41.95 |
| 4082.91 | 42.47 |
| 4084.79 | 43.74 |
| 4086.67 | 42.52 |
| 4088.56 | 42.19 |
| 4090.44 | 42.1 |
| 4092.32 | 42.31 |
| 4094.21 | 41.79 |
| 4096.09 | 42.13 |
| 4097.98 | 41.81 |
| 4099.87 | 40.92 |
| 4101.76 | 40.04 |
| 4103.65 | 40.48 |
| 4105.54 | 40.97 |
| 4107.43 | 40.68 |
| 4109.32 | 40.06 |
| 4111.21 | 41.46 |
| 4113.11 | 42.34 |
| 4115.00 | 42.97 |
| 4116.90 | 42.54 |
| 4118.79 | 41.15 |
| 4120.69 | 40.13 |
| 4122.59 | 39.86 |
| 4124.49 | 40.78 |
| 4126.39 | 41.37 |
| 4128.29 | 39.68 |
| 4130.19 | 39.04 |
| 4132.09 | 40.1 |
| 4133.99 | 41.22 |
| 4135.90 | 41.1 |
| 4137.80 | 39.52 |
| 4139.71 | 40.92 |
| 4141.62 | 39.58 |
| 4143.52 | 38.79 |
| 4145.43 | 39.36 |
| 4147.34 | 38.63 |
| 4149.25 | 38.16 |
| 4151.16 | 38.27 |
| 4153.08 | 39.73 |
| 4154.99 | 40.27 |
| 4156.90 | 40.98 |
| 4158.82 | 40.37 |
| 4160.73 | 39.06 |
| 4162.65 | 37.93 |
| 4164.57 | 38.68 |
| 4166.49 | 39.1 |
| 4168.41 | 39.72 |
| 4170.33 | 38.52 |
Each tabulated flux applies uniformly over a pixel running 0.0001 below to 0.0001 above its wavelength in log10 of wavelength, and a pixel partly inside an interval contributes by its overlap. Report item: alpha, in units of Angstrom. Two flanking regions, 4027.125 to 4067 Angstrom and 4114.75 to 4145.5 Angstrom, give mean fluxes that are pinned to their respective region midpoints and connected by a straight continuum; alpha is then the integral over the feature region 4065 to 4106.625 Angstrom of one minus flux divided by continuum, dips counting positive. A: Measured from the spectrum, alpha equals -1.4 Angstrom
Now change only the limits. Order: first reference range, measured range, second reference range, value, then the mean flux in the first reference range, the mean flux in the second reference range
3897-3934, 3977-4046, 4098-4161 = 1.3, 44.6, 40.4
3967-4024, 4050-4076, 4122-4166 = -0.9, 42.1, 39.7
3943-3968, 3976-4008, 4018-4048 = 0.2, 44.2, 41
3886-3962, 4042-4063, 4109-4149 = 0.6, 44.4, 40.5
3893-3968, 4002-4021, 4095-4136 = 0.2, 44.5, 40.9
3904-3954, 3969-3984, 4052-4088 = 1.0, 44.6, 42.3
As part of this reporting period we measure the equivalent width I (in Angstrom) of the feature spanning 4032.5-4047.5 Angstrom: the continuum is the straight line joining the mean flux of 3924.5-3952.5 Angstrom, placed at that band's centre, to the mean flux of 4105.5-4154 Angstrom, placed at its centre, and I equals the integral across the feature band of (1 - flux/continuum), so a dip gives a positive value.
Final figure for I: 0.73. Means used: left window 44.3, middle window 40.1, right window 40.3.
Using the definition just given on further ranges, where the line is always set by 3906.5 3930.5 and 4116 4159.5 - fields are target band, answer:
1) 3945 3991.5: 1.2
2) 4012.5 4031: 0.2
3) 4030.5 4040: 0.3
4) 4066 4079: -0.4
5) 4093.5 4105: -0.1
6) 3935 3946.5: 0.1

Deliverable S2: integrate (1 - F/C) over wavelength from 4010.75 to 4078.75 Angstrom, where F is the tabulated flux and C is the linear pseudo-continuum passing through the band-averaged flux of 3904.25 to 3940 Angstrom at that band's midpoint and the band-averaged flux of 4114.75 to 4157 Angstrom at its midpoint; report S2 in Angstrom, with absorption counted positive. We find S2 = 0.4 Angstrom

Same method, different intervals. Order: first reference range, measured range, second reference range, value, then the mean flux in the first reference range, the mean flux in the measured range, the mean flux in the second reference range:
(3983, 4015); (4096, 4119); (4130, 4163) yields -0.5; 42.5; 41.3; 39.7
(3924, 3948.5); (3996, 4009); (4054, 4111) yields 0.1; 44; 42.7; 41.9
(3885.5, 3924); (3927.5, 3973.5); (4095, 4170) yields 0.4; 44.7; 43.4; 40.2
